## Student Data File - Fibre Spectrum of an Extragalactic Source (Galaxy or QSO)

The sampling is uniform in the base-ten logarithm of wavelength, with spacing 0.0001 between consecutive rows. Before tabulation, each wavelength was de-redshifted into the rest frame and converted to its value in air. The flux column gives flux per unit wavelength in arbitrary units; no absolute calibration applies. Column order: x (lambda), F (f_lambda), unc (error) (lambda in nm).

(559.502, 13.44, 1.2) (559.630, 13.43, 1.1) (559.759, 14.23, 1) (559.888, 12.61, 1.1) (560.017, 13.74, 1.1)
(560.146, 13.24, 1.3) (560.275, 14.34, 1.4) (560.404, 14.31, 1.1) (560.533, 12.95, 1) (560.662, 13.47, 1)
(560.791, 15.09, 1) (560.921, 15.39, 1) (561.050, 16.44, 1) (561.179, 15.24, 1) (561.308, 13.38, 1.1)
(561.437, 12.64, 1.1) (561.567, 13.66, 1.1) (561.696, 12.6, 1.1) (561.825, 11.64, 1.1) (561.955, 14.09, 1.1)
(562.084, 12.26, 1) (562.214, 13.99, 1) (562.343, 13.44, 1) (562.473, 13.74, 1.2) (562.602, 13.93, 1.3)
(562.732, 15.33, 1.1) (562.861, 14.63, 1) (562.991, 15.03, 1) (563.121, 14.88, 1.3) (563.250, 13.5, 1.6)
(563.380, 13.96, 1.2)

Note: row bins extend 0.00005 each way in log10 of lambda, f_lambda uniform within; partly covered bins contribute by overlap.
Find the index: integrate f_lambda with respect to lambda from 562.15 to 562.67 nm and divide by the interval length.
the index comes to 13.8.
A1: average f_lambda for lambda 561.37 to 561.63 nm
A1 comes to 13.1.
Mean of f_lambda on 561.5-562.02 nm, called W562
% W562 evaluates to 13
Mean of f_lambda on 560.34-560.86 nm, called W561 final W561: 13.9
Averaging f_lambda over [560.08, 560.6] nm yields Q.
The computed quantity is 13.7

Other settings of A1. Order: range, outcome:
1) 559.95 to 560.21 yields 13.5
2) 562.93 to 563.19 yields 14.9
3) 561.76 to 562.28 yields 13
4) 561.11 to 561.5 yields 13.8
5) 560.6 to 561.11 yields 15.1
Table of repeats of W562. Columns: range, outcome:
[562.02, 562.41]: 13.2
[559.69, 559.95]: 13.4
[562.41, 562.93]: 14.4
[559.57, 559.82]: 13.8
